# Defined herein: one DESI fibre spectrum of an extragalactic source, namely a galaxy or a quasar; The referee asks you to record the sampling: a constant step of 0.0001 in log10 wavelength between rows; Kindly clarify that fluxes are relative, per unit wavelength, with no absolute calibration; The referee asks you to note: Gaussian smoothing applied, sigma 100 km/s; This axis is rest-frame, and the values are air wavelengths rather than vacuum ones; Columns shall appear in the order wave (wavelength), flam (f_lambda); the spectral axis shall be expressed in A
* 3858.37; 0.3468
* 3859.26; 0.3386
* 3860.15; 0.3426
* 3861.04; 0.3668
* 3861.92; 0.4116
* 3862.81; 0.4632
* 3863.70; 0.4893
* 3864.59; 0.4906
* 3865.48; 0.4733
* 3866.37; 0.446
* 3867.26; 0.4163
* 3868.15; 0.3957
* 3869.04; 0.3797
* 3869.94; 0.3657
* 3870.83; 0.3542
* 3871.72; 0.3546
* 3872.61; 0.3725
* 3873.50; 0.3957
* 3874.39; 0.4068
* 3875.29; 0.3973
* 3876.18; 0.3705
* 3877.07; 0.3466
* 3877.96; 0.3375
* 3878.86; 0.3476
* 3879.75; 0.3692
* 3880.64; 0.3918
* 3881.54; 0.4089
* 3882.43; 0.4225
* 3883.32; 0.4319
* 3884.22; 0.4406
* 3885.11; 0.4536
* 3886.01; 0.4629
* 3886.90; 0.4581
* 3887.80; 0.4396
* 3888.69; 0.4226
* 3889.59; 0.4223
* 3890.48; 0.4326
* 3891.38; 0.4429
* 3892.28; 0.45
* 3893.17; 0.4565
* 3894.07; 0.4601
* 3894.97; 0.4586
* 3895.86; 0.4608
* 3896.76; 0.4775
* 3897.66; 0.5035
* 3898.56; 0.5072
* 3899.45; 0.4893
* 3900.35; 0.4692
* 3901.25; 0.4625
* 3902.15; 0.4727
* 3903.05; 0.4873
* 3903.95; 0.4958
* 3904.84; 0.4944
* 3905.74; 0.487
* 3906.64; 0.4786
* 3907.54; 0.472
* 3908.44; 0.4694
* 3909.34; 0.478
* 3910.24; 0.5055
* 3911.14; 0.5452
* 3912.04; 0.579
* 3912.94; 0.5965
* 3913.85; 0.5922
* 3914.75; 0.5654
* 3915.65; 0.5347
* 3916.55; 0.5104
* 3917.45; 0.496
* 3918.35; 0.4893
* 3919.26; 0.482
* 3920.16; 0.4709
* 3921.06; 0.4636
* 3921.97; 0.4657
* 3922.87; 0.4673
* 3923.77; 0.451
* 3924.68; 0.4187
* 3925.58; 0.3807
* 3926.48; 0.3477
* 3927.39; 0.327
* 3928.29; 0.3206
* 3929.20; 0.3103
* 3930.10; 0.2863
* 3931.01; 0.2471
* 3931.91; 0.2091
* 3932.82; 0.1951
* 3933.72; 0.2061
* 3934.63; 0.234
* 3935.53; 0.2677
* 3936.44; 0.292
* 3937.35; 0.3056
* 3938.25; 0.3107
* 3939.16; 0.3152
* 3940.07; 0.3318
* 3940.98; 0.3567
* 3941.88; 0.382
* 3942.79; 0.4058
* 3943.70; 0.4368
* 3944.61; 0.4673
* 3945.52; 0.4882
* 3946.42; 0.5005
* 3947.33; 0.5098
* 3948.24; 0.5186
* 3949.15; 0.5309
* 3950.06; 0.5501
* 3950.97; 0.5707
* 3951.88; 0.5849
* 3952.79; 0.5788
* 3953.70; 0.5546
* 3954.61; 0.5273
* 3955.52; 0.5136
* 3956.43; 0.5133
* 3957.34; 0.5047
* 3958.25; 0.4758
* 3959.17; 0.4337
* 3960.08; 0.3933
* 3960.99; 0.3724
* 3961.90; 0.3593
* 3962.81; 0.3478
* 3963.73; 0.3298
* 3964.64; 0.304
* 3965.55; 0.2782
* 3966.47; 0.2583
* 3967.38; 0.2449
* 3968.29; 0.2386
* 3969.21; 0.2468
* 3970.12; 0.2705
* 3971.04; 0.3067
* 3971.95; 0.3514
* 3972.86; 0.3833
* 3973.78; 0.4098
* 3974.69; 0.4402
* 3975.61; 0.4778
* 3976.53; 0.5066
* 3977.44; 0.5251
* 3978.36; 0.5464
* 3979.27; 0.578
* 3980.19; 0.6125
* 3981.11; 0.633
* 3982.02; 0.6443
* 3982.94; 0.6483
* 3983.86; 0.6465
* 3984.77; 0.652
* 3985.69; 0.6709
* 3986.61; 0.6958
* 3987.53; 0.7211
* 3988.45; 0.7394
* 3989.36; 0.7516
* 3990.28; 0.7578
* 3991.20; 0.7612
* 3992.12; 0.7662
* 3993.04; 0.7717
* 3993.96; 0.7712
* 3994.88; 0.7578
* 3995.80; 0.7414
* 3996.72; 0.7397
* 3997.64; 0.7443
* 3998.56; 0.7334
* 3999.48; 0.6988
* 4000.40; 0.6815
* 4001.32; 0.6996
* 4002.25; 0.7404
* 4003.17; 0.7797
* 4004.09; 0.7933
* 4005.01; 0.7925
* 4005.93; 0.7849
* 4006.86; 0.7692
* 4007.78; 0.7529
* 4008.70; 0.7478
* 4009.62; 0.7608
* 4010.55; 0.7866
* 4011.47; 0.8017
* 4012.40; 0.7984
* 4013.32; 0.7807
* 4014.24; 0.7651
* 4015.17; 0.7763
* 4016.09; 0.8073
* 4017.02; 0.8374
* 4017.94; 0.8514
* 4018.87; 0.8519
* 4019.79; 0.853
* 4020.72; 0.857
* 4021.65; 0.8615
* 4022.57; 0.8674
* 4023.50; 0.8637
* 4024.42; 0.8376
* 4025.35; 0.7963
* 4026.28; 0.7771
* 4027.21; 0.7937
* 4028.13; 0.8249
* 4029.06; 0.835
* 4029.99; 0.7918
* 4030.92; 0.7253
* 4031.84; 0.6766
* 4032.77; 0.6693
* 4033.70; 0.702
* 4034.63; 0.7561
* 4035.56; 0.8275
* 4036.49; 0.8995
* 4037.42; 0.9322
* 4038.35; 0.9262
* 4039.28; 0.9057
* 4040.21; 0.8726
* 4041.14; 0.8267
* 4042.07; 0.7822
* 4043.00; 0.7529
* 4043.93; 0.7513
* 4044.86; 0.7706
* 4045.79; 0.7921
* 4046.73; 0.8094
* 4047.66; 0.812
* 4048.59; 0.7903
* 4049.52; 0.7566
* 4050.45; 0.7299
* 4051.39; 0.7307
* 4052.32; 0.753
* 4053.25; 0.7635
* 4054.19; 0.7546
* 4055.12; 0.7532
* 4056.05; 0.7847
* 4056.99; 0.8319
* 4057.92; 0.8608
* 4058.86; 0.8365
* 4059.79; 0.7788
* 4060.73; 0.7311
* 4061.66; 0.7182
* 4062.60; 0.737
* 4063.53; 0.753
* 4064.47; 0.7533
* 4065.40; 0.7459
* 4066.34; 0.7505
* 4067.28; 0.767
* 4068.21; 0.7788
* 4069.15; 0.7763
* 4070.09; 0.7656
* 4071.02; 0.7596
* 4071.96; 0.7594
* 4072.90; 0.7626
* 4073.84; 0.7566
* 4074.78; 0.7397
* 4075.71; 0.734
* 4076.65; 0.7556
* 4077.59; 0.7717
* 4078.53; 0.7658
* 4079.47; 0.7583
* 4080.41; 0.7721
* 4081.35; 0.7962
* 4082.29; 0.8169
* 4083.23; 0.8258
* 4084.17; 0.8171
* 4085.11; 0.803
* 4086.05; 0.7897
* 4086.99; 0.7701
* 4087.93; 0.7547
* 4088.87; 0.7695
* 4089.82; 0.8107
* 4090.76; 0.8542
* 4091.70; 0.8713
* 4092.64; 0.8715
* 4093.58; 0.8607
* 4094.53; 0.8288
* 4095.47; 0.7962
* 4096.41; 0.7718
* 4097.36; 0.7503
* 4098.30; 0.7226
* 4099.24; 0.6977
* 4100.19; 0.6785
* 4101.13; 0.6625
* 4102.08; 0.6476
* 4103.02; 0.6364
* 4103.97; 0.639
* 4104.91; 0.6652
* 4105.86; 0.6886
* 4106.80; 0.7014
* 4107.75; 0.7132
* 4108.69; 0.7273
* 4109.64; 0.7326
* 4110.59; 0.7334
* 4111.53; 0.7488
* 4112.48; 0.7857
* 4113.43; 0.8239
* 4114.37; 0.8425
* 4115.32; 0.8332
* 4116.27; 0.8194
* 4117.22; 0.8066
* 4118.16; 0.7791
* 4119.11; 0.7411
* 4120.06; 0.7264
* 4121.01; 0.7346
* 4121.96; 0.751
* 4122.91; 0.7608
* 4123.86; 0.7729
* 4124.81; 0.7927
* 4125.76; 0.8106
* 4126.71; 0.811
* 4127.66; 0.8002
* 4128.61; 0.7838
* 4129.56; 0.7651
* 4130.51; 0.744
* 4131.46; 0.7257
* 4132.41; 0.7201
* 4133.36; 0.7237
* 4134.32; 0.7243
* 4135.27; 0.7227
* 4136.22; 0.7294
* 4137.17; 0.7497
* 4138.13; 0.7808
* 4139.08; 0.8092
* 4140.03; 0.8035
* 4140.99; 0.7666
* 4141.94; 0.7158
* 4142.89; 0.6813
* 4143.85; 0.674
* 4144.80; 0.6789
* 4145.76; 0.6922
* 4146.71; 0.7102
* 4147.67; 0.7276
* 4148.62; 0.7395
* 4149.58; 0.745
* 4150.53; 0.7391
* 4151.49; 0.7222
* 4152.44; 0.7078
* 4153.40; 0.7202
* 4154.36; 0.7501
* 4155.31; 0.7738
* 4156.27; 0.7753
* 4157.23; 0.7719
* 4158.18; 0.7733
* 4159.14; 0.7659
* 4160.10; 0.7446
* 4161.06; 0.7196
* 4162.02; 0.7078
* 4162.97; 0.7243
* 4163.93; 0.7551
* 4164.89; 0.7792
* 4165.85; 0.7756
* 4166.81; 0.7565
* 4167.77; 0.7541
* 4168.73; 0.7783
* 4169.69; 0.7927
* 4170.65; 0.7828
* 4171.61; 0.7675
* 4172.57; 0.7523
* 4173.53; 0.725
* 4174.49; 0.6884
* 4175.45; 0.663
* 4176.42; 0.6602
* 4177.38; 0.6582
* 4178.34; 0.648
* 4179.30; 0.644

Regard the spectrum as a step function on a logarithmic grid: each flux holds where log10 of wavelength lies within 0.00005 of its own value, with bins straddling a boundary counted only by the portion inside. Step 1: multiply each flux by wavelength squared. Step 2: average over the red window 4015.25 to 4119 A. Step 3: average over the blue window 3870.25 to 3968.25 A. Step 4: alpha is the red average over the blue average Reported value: 1.98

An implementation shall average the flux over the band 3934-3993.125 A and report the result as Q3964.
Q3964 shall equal 0.476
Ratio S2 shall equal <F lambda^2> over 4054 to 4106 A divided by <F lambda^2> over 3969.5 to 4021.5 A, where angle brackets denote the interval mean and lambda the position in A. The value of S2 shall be 1.2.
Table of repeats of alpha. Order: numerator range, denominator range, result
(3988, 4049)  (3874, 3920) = 1.81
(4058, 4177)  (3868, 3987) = 1.90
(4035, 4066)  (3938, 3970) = 1.99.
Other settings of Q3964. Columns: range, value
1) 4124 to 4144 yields 0.756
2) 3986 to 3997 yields 0.747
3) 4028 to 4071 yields 0.783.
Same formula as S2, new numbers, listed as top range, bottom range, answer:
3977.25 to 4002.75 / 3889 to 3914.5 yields 1.49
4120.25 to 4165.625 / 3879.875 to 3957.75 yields 1.88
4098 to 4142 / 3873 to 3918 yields 1.81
